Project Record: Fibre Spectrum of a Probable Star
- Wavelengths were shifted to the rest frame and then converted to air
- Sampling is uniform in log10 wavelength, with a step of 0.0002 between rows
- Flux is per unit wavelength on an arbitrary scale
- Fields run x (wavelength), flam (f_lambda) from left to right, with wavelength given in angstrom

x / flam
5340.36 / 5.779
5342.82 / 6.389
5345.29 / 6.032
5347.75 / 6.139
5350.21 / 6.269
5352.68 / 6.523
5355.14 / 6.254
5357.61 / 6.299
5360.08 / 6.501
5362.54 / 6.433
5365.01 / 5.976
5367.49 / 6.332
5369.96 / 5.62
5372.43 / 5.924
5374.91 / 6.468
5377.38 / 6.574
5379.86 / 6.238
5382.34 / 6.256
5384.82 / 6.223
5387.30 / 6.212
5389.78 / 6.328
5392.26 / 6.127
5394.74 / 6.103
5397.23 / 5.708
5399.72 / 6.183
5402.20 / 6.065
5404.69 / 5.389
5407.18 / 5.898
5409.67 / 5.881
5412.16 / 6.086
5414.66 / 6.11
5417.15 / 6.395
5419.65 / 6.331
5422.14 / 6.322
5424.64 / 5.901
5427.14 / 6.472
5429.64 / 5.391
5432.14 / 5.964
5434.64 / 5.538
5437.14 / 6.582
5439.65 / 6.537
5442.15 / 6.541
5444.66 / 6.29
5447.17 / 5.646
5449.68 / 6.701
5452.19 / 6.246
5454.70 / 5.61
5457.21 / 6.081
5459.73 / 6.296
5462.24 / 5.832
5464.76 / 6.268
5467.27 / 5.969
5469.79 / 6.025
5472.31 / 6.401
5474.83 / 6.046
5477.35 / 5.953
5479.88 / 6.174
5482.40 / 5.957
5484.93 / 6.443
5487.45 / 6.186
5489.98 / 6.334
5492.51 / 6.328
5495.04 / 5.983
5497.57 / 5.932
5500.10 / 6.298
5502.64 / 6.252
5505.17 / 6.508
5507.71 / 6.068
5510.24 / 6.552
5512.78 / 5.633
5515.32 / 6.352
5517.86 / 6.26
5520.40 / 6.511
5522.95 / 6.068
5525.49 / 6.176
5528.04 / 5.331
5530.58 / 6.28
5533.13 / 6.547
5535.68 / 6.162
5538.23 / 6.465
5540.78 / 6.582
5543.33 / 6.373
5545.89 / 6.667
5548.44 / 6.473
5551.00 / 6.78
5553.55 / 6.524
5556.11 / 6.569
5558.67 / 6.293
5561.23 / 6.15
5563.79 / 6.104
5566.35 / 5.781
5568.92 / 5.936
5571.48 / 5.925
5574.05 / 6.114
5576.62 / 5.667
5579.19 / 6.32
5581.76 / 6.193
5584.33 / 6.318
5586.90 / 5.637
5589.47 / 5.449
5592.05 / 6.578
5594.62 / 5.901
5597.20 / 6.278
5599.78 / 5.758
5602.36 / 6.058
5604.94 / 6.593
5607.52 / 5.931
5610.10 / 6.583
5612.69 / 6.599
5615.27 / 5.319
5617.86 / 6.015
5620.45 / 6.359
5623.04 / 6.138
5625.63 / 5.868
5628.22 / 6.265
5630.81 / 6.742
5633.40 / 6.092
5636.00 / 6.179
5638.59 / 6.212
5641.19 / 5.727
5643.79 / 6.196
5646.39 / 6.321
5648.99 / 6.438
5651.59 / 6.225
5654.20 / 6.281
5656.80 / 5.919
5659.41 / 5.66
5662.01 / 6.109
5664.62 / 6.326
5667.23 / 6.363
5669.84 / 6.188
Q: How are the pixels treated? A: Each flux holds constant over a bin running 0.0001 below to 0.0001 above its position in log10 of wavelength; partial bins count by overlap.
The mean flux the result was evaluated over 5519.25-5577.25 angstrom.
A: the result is 6.24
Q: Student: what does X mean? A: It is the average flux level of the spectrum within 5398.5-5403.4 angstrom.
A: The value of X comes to 6.13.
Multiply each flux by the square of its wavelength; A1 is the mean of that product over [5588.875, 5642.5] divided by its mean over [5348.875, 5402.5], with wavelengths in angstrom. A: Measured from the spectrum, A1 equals 1.08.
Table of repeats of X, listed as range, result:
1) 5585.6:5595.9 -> 5.9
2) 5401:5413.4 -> 5.86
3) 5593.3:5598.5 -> 6.09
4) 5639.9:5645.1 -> 5.96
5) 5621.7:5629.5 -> 6.09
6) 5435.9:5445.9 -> 6.49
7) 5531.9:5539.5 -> 6.39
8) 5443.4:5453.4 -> 6.22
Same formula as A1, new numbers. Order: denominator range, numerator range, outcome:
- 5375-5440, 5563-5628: 1.06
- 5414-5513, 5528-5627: 1.05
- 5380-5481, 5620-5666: 1.09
